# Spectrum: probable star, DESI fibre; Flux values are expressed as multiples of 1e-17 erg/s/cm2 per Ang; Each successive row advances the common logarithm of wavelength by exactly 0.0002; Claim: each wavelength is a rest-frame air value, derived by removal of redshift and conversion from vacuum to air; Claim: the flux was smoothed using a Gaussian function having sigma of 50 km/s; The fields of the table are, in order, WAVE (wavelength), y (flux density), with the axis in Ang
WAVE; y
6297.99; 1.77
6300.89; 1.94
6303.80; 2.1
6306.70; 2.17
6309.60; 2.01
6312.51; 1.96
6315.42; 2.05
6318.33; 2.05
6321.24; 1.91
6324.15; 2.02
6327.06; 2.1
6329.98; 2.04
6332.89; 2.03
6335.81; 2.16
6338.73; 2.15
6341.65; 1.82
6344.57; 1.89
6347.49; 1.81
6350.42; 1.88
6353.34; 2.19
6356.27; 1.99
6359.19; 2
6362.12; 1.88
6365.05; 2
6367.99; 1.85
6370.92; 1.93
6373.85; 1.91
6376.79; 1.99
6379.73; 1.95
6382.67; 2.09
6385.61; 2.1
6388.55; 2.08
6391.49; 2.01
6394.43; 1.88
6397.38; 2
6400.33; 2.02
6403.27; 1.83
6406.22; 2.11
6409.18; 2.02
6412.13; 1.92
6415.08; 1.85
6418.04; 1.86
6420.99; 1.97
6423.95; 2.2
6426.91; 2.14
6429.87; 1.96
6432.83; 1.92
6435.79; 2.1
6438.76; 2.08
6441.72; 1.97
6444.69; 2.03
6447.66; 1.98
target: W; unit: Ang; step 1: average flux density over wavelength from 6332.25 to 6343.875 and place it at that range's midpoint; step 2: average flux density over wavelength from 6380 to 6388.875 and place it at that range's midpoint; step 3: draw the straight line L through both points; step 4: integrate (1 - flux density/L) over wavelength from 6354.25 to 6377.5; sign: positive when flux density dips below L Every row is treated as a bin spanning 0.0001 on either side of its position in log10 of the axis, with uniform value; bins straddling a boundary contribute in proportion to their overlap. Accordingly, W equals 1.21 Ang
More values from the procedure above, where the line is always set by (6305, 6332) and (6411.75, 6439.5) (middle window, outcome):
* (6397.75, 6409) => 0.09 Ang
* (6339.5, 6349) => 0.77 Ang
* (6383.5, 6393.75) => -0.19 Ang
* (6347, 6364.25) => 0.47 Ang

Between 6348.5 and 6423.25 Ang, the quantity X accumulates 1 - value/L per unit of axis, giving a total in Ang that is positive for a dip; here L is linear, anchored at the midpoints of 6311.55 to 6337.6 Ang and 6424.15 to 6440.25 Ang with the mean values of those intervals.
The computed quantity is 2.7 Ang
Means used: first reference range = 2.04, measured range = 1.97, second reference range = 2.05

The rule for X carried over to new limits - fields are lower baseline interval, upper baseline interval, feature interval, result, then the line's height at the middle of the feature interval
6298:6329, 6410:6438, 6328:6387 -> 0.74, 2.01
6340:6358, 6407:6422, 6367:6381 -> 0.03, 1.93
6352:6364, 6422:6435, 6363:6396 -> 0.76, 2.03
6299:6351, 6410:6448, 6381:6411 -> -0.17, 2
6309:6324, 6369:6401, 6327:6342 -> -0.50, 2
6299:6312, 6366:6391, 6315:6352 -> 0.50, 2.02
